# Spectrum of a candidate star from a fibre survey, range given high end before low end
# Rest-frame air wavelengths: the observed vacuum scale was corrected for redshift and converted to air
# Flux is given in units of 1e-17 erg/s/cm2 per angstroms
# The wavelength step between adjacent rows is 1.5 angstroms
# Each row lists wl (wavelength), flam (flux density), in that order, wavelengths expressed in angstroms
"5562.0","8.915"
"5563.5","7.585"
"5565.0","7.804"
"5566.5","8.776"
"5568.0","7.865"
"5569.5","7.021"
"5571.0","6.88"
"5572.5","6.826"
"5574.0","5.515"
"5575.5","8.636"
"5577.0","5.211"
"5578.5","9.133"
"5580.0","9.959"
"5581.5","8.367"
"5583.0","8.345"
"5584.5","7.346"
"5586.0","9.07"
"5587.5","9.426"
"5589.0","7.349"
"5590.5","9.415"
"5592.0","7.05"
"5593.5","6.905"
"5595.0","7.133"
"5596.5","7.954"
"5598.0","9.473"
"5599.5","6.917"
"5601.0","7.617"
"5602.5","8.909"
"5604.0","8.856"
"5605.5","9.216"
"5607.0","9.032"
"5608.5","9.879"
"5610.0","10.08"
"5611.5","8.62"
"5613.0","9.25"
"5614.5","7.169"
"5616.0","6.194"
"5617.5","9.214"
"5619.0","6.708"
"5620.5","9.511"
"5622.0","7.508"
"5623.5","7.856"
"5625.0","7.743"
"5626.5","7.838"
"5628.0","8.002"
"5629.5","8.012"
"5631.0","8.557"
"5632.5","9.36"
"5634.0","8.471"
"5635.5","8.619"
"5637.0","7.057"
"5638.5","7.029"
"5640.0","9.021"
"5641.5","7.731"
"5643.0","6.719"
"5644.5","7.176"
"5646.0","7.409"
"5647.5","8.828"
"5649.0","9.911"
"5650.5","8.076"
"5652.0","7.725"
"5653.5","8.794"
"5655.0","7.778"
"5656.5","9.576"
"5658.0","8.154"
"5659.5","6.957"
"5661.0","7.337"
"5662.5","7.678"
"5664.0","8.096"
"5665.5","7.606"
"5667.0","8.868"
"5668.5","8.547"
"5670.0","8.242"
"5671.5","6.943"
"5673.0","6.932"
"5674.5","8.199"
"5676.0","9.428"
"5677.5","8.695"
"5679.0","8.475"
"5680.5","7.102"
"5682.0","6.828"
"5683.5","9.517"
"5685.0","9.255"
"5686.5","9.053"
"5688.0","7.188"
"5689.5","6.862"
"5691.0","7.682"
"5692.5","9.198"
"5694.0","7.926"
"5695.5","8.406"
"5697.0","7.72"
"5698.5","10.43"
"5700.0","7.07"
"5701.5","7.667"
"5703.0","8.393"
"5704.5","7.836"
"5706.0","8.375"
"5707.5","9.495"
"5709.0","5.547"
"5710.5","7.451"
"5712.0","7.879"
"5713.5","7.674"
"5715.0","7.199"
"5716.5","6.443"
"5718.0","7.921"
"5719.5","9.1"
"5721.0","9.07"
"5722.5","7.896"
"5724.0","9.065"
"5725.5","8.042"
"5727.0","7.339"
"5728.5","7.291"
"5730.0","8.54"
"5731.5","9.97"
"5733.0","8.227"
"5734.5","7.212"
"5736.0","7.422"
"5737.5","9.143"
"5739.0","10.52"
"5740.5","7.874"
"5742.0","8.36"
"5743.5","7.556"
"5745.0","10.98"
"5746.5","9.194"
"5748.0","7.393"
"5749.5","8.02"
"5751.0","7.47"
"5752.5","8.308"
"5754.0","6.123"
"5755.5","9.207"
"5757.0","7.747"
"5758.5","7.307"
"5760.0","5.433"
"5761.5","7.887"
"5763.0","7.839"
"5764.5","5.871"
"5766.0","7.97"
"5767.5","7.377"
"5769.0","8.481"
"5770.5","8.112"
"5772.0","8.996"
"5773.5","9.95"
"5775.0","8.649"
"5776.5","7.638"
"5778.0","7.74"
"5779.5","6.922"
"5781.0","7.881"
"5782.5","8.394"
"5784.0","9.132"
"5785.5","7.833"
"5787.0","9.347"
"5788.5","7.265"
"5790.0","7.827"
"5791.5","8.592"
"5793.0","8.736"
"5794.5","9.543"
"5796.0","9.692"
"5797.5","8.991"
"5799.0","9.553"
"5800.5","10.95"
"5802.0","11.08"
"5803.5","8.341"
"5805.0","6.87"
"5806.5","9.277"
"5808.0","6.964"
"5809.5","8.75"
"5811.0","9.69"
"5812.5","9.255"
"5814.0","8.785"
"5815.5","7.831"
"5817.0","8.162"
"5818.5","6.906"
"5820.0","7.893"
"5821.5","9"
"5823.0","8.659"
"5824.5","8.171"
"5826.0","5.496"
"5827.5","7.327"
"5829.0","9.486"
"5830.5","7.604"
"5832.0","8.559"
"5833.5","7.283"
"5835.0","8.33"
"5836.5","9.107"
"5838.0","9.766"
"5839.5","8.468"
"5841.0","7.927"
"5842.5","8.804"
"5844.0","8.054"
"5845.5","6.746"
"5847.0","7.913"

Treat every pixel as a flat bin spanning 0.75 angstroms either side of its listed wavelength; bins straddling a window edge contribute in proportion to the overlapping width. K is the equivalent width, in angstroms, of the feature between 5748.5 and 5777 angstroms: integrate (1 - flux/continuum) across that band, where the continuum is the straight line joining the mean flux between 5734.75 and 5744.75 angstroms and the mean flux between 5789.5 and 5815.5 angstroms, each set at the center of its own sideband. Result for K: 2.9 angstroms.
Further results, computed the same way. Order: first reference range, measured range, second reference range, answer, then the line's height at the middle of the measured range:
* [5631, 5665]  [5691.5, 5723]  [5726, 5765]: 0.0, 8.04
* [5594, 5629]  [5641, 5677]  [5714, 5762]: 0.8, 8.21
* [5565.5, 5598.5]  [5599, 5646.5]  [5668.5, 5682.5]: -1.7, 7.9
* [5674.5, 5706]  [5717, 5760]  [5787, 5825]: 1.0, 8.43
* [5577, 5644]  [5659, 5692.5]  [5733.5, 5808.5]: 1.0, 8.26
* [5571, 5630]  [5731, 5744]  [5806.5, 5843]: -0.4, 8.22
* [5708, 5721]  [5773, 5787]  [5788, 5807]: 0.7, 8.69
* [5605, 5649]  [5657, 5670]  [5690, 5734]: 0.3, 8.16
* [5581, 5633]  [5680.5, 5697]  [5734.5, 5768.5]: -0.1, 8.09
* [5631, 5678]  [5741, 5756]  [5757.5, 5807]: 0.1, 8.28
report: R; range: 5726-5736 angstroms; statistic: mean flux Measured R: 8.04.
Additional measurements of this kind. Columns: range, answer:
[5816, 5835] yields 7.9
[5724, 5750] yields 8.44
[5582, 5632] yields 8.25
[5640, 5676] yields 8.02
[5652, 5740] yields 8.12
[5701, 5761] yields 8.04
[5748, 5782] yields 7.77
